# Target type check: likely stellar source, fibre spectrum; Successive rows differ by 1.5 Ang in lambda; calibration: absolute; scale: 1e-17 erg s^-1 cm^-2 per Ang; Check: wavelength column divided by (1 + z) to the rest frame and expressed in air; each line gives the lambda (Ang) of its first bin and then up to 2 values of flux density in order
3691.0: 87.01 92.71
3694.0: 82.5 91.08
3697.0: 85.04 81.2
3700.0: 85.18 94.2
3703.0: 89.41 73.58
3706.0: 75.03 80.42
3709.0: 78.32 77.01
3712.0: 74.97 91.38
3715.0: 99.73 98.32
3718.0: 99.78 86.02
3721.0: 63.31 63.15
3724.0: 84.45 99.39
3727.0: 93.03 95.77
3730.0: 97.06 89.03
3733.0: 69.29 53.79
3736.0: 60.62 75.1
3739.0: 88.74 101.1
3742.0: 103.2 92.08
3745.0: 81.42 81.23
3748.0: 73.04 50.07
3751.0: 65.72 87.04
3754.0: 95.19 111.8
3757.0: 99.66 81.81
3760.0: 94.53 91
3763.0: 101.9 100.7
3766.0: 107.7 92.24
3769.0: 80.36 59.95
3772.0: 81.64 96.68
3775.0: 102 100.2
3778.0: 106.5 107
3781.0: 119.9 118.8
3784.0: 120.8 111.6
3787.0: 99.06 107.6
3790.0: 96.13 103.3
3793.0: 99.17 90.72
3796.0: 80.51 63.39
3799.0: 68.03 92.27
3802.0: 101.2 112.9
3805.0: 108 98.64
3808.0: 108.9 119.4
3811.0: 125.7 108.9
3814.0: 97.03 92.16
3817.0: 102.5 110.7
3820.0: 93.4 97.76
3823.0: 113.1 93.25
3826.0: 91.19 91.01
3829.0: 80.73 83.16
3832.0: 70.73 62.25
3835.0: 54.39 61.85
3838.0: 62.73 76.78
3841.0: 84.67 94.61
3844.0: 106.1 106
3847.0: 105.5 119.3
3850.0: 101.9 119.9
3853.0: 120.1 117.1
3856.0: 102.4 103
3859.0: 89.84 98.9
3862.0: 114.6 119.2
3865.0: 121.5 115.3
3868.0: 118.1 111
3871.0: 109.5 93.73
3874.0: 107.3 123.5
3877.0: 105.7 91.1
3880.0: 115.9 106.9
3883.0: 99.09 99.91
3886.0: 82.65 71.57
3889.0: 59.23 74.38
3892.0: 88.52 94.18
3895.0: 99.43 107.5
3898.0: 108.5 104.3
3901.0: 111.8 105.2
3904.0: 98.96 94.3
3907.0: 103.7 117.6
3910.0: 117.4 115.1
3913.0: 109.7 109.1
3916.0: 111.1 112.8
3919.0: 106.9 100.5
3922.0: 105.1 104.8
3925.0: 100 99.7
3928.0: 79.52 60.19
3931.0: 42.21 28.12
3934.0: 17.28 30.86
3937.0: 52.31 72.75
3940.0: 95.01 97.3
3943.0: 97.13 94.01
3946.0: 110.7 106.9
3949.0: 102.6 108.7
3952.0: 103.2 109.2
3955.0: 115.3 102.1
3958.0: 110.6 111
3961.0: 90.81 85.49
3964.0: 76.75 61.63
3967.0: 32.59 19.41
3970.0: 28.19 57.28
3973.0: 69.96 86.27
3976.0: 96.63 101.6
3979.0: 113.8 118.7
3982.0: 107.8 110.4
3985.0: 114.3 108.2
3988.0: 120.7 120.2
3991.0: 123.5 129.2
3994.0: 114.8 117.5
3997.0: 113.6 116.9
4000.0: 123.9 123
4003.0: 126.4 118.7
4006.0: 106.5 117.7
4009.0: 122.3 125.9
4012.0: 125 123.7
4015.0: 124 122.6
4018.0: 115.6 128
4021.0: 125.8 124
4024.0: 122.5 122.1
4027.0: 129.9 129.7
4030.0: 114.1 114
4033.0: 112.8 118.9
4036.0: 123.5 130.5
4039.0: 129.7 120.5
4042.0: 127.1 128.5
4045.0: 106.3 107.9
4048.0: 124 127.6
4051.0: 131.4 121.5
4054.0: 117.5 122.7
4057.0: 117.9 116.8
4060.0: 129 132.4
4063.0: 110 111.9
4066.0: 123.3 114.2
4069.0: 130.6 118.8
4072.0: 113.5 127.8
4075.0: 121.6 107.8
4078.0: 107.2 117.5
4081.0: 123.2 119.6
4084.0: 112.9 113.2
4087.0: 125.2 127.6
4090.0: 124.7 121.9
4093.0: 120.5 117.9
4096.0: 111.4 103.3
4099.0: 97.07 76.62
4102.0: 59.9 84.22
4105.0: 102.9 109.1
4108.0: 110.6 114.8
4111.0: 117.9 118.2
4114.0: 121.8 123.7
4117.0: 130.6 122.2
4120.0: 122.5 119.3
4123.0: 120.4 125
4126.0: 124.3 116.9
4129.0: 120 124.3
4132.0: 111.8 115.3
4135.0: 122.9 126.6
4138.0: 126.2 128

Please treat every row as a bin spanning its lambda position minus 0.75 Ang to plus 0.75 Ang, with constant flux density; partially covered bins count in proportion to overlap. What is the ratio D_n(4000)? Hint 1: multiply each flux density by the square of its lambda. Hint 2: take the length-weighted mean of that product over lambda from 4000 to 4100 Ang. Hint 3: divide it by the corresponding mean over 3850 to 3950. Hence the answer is 1.34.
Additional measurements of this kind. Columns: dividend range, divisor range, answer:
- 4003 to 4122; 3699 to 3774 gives 1.63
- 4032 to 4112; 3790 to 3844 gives 1.44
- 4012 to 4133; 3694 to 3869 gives 1.47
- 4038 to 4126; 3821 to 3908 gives 1.33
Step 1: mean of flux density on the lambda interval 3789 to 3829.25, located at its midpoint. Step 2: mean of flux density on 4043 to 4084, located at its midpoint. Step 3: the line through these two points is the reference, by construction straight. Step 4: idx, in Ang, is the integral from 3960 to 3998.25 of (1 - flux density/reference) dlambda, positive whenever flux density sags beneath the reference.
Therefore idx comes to 6.58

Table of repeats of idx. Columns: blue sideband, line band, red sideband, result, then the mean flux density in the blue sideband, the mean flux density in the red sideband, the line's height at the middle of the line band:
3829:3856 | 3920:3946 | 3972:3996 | 6.7 Ang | 91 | 109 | 103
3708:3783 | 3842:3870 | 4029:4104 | -3.4 Ang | 88.3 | 117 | 98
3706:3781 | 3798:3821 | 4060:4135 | -2.4 Ang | 87.2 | 115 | 92.5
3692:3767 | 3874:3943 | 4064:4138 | 5.4 Ang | 85.8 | 116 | 100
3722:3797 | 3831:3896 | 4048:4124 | 1.3 Ang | 91.3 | 116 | 99.1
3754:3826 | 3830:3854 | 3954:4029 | 2.7 Ang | 99.2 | 107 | 101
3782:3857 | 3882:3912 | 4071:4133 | 1.2 Ang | 96.9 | 114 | 102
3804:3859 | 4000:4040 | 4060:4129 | -4.4 Ang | 96.8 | 115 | 110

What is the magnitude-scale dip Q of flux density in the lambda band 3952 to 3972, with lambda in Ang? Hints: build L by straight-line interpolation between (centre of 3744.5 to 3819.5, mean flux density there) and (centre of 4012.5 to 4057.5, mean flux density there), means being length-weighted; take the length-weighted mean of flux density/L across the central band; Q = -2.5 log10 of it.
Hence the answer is 0.41 mag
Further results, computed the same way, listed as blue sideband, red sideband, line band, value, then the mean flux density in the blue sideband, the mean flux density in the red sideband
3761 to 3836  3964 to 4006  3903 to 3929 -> -0.07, 96.2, 98.8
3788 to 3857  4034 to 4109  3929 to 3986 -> 0.28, 95.6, 116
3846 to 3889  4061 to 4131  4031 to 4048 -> -0.07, 106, 115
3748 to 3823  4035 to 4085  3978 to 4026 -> -0.04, 97.1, 120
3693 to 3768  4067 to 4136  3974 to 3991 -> -0.04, 85.7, 115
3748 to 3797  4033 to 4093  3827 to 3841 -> 0.36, 95.2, 121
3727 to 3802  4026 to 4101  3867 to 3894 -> 0.04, 90.9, 119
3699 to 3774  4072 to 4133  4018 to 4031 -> -0.15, 85.3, 114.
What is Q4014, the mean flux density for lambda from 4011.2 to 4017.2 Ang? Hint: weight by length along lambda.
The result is 124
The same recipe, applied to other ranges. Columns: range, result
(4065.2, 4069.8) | 123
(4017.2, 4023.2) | 123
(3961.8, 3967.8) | 63.6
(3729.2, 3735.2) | 77.6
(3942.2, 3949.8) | 102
